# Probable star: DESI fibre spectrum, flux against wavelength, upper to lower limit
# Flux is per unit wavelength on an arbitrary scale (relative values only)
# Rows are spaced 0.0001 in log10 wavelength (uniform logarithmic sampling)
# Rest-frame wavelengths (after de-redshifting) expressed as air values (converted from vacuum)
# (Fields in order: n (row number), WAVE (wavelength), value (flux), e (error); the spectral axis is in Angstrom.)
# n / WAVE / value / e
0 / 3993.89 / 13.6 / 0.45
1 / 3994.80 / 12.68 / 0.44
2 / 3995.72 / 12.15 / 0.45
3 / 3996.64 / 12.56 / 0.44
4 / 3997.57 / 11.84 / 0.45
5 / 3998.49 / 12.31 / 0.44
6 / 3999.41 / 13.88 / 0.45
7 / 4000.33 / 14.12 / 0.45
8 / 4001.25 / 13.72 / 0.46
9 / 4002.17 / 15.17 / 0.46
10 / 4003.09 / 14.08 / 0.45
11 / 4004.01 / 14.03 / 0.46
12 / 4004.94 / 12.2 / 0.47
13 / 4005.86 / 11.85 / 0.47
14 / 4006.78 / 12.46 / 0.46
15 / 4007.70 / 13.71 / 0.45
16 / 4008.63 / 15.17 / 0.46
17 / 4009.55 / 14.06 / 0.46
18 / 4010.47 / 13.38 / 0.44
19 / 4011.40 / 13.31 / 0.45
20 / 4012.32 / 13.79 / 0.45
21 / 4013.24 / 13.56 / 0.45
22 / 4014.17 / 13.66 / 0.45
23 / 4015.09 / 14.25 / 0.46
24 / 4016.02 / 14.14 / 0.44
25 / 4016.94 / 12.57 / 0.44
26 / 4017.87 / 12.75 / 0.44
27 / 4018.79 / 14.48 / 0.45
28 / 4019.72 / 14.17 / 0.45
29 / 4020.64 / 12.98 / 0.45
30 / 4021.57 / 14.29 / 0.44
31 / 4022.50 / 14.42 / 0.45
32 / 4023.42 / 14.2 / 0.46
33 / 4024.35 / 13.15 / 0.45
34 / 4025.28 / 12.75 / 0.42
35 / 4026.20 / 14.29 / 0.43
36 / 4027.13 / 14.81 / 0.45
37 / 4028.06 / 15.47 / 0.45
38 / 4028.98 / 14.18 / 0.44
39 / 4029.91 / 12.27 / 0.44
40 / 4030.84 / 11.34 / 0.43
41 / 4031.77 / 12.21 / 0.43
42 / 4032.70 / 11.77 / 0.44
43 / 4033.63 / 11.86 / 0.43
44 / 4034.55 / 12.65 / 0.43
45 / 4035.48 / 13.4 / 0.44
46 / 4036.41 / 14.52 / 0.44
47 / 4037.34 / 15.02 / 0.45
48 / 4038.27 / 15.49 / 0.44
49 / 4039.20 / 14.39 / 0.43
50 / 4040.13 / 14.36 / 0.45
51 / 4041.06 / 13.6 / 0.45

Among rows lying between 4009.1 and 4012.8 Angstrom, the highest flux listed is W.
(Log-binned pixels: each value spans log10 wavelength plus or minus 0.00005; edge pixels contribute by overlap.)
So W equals 14.06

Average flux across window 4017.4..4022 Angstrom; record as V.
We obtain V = 13.7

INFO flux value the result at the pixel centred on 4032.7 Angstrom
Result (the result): 11.77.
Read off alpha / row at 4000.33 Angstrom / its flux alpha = 14.12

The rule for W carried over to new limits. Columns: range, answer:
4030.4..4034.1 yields 12.21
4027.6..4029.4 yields 15.47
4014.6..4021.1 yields 14.48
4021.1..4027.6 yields 14.81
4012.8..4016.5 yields 14.25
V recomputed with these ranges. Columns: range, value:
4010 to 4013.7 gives 13.5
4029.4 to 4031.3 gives 11.8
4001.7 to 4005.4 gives 13.9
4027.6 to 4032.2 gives 13.1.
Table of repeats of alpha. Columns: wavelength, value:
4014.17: 13.66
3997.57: 11.84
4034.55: 12.65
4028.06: 15.47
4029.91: 12.27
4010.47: 13.38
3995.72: 12.15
